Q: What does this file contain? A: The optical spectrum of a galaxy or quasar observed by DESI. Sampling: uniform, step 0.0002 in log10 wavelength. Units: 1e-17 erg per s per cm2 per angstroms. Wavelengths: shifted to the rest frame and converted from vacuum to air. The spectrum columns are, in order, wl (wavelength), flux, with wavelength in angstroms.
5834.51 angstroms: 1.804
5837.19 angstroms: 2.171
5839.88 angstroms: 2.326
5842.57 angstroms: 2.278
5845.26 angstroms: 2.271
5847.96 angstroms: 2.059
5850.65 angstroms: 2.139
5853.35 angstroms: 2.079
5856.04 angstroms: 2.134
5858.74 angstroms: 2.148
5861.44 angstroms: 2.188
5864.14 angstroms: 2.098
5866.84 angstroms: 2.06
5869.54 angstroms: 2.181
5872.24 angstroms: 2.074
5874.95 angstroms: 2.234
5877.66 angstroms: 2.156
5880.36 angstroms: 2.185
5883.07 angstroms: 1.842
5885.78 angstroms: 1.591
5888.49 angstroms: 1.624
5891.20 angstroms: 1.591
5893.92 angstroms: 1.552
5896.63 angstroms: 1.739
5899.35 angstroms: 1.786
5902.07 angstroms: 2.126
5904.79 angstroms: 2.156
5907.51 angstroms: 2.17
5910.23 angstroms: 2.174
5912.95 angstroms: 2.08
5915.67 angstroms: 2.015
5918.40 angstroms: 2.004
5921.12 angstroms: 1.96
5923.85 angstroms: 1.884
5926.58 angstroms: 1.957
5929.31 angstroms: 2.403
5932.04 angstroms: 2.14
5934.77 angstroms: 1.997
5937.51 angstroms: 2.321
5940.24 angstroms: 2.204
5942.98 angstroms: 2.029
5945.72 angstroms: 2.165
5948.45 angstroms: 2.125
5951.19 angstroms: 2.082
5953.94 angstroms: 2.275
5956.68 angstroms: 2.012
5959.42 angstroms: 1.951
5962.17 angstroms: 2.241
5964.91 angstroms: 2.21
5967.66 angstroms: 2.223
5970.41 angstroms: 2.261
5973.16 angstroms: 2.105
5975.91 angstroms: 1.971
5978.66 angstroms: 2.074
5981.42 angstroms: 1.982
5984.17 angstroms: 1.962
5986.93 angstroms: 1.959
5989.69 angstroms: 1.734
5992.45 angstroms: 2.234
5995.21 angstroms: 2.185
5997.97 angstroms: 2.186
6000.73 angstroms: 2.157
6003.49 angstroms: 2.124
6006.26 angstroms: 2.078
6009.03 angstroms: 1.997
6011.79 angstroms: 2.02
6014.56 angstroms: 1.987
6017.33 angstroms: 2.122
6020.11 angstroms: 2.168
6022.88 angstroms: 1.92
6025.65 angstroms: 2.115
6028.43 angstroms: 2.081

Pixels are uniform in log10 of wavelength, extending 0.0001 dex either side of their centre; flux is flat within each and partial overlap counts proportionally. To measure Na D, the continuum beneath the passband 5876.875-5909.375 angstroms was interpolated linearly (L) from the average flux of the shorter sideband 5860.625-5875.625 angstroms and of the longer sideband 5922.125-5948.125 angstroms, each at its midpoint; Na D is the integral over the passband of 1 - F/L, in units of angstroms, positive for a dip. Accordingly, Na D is 3.9 angstroms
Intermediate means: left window 2.13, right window 2.12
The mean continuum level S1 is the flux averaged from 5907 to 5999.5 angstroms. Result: 2.1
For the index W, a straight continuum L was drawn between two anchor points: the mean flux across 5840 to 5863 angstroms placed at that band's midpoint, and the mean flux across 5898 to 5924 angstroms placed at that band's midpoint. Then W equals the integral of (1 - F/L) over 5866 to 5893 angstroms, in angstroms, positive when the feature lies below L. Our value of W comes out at 2.1 angstroms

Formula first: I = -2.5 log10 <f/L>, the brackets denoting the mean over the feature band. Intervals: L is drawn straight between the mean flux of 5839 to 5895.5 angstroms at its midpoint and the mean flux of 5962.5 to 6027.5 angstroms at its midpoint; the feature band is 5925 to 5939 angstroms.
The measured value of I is -0.05 mag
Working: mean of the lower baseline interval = 2.03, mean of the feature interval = 2.16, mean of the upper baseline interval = 2.08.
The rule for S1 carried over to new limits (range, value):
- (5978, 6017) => 2.05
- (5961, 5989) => 2.09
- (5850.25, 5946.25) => 2.03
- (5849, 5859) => 2.12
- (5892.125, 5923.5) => 1.97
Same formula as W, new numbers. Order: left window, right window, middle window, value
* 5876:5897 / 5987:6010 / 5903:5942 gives -4.5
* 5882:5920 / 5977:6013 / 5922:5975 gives -4.3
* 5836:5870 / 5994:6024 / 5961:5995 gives 0.3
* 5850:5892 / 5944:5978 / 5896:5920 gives 0.4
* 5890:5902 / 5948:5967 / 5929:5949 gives -1.6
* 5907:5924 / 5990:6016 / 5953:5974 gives -0.9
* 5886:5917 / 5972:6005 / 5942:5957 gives -1.0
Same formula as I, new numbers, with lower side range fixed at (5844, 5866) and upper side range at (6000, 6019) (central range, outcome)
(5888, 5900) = 0.27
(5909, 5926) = 0.05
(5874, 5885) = 0.03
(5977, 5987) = 0.04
